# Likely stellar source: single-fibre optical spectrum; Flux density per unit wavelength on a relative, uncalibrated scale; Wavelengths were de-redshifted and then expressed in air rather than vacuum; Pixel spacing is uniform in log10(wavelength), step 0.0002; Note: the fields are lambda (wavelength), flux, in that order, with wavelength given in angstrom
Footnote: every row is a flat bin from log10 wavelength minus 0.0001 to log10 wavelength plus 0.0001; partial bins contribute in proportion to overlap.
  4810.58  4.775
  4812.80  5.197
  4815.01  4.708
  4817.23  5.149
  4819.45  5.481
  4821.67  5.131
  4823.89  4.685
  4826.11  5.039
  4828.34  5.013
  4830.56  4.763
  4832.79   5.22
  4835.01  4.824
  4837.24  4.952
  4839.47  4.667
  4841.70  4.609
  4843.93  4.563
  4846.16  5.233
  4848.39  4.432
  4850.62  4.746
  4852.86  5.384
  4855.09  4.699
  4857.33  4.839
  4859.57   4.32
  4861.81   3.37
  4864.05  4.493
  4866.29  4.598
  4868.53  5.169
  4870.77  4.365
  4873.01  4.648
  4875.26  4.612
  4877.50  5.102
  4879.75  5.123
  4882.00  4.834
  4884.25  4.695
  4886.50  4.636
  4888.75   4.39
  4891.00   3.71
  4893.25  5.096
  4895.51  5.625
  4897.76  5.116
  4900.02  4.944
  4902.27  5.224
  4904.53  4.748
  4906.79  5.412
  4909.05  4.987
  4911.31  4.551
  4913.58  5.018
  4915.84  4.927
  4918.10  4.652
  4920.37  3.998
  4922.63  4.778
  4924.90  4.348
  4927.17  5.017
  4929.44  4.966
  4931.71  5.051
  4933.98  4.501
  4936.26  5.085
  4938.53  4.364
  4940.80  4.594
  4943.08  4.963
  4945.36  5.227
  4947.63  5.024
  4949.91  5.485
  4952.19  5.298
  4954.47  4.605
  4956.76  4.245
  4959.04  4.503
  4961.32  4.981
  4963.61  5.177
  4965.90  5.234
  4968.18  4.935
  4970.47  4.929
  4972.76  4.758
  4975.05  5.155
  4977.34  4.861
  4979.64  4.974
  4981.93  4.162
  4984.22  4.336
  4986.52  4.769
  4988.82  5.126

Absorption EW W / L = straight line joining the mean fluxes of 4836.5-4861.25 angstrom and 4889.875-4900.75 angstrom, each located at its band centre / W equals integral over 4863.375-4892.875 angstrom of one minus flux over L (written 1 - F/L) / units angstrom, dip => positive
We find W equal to 1.1 angstrom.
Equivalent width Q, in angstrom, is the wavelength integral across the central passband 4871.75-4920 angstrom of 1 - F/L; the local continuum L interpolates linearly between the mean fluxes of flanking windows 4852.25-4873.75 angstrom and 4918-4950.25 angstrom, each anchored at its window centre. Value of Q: -1.8 angstrom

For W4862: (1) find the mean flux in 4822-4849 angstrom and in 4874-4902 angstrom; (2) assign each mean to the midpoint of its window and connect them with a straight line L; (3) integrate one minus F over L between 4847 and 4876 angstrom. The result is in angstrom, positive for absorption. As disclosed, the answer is 1.47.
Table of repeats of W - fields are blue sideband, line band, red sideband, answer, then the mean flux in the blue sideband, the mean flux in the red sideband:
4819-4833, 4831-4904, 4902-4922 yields 2.4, 5.01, 4.82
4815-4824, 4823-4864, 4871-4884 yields 2.1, 5.11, 4.82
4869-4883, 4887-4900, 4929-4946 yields 0.0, 4.8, 4.83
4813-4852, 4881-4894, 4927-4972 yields 1.0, 4.91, 4.91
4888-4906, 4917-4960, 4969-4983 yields 0.6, 4.88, 4.81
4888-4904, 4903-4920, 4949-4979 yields 0.1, 4.88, 4.93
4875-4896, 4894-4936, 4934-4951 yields -0.3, 4.76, 4.93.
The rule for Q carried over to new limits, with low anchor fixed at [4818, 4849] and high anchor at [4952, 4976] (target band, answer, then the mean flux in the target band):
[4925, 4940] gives 0.28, 4.79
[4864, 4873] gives 0.42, 4.68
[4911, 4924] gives 0.62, 4.65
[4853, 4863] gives 1.00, 4.41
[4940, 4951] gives -0.43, 5.07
